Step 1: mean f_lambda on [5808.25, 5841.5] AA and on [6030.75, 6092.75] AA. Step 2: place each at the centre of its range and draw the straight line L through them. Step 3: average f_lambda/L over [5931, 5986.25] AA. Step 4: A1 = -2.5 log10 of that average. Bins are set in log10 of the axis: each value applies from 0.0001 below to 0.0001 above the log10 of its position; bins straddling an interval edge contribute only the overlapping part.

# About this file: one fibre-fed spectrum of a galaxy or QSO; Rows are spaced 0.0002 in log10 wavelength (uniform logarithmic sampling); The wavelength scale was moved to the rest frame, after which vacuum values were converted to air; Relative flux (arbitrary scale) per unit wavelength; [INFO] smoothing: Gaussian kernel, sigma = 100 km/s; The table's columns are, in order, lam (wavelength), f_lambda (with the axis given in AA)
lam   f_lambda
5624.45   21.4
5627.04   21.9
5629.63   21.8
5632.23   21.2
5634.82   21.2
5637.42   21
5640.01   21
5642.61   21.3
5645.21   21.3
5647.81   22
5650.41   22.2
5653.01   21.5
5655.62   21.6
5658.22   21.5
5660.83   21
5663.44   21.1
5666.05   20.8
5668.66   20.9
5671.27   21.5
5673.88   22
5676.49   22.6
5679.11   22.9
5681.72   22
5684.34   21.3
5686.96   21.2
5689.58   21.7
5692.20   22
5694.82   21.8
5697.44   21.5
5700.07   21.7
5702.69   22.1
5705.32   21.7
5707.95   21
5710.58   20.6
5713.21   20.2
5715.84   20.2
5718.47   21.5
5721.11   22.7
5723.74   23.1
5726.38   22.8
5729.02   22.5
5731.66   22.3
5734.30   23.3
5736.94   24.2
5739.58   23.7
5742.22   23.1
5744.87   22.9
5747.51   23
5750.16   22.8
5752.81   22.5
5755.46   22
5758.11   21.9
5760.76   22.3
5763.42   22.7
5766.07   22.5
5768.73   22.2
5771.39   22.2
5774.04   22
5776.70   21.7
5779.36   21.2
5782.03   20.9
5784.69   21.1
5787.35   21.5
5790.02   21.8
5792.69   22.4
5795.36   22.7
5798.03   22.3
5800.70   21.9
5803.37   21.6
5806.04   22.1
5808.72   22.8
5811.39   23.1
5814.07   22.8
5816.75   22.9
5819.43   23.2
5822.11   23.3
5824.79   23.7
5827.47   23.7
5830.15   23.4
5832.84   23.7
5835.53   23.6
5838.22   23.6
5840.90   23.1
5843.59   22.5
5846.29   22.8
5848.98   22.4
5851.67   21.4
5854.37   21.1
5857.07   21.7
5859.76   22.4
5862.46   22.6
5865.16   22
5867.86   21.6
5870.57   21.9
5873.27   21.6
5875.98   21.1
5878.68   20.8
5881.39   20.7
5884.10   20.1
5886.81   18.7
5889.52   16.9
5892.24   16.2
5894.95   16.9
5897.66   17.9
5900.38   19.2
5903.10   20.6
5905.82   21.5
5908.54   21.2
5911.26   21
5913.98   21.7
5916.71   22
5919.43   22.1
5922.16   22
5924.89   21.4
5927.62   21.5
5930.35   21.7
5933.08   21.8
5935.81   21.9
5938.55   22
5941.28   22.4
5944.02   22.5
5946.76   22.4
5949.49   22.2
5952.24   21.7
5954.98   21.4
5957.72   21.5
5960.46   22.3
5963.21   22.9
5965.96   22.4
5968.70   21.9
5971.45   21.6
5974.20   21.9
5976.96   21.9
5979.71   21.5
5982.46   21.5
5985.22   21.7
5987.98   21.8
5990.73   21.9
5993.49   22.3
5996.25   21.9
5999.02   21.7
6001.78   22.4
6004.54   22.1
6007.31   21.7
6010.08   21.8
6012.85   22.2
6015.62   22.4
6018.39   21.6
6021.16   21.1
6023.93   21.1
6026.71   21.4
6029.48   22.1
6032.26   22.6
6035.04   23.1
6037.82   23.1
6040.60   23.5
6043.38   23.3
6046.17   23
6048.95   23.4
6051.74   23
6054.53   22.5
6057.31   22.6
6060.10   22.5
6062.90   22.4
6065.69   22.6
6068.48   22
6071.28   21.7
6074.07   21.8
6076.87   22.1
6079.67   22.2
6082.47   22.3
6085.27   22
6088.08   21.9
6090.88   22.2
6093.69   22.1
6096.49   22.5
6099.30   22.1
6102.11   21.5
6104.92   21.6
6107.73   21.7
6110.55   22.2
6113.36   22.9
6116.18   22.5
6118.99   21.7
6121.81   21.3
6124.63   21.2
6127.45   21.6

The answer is 0.04 mag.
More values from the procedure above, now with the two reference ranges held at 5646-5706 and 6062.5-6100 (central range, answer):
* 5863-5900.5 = 0.112 mag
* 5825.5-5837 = -0.084 mag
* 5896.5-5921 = 0.056 mag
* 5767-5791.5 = 0.008 mag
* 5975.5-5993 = 0.014 mag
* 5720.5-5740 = -0.064 mag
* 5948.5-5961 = 0.011 mag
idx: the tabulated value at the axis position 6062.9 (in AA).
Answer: 22.4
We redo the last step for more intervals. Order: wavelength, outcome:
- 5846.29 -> 22.8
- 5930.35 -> 21.7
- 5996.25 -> 21.9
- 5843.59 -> 22.5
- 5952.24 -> 21.7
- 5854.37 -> 21.1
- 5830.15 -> 23.4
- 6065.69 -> 22.6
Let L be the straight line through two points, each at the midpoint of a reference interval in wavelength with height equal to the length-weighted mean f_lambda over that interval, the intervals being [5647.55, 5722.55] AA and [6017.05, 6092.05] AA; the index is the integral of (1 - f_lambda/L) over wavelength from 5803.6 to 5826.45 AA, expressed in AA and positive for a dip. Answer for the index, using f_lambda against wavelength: -1.16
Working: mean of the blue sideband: 21.5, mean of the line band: 22.9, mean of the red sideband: 22.3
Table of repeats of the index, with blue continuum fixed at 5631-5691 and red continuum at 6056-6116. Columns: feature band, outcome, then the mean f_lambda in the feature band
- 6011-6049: -0.6 AA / 22.4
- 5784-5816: -0.7 AA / 22.2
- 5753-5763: -0.2 AA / 22.2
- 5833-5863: -1.0 AA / 22.5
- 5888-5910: 3.1 AA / 18.8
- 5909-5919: 0.1 AA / 21.6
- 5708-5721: 0.4 AA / 20.9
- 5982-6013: 0.1 AA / 21.9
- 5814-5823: -0.5 AA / 23.1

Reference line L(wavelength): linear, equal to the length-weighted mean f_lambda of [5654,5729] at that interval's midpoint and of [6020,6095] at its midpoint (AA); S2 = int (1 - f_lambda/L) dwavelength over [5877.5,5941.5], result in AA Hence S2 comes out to 4.6 AA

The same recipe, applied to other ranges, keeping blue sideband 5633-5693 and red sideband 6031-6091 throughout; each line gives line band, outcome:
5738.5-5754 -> -0.9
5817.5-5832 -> -1.0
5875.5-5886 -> 0.7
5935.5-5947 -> 0.0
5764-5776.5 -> -0.2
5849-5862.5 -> 0.1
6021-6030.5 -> 0.4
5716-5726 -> -0.2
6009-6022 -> 0.3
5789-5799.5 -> -0.2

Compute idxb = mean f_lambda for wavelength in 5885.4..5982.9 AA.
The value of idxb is 21.1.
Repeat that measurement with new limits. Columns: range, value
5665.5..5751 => 22.1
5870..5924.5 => 20.2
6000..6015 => 22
